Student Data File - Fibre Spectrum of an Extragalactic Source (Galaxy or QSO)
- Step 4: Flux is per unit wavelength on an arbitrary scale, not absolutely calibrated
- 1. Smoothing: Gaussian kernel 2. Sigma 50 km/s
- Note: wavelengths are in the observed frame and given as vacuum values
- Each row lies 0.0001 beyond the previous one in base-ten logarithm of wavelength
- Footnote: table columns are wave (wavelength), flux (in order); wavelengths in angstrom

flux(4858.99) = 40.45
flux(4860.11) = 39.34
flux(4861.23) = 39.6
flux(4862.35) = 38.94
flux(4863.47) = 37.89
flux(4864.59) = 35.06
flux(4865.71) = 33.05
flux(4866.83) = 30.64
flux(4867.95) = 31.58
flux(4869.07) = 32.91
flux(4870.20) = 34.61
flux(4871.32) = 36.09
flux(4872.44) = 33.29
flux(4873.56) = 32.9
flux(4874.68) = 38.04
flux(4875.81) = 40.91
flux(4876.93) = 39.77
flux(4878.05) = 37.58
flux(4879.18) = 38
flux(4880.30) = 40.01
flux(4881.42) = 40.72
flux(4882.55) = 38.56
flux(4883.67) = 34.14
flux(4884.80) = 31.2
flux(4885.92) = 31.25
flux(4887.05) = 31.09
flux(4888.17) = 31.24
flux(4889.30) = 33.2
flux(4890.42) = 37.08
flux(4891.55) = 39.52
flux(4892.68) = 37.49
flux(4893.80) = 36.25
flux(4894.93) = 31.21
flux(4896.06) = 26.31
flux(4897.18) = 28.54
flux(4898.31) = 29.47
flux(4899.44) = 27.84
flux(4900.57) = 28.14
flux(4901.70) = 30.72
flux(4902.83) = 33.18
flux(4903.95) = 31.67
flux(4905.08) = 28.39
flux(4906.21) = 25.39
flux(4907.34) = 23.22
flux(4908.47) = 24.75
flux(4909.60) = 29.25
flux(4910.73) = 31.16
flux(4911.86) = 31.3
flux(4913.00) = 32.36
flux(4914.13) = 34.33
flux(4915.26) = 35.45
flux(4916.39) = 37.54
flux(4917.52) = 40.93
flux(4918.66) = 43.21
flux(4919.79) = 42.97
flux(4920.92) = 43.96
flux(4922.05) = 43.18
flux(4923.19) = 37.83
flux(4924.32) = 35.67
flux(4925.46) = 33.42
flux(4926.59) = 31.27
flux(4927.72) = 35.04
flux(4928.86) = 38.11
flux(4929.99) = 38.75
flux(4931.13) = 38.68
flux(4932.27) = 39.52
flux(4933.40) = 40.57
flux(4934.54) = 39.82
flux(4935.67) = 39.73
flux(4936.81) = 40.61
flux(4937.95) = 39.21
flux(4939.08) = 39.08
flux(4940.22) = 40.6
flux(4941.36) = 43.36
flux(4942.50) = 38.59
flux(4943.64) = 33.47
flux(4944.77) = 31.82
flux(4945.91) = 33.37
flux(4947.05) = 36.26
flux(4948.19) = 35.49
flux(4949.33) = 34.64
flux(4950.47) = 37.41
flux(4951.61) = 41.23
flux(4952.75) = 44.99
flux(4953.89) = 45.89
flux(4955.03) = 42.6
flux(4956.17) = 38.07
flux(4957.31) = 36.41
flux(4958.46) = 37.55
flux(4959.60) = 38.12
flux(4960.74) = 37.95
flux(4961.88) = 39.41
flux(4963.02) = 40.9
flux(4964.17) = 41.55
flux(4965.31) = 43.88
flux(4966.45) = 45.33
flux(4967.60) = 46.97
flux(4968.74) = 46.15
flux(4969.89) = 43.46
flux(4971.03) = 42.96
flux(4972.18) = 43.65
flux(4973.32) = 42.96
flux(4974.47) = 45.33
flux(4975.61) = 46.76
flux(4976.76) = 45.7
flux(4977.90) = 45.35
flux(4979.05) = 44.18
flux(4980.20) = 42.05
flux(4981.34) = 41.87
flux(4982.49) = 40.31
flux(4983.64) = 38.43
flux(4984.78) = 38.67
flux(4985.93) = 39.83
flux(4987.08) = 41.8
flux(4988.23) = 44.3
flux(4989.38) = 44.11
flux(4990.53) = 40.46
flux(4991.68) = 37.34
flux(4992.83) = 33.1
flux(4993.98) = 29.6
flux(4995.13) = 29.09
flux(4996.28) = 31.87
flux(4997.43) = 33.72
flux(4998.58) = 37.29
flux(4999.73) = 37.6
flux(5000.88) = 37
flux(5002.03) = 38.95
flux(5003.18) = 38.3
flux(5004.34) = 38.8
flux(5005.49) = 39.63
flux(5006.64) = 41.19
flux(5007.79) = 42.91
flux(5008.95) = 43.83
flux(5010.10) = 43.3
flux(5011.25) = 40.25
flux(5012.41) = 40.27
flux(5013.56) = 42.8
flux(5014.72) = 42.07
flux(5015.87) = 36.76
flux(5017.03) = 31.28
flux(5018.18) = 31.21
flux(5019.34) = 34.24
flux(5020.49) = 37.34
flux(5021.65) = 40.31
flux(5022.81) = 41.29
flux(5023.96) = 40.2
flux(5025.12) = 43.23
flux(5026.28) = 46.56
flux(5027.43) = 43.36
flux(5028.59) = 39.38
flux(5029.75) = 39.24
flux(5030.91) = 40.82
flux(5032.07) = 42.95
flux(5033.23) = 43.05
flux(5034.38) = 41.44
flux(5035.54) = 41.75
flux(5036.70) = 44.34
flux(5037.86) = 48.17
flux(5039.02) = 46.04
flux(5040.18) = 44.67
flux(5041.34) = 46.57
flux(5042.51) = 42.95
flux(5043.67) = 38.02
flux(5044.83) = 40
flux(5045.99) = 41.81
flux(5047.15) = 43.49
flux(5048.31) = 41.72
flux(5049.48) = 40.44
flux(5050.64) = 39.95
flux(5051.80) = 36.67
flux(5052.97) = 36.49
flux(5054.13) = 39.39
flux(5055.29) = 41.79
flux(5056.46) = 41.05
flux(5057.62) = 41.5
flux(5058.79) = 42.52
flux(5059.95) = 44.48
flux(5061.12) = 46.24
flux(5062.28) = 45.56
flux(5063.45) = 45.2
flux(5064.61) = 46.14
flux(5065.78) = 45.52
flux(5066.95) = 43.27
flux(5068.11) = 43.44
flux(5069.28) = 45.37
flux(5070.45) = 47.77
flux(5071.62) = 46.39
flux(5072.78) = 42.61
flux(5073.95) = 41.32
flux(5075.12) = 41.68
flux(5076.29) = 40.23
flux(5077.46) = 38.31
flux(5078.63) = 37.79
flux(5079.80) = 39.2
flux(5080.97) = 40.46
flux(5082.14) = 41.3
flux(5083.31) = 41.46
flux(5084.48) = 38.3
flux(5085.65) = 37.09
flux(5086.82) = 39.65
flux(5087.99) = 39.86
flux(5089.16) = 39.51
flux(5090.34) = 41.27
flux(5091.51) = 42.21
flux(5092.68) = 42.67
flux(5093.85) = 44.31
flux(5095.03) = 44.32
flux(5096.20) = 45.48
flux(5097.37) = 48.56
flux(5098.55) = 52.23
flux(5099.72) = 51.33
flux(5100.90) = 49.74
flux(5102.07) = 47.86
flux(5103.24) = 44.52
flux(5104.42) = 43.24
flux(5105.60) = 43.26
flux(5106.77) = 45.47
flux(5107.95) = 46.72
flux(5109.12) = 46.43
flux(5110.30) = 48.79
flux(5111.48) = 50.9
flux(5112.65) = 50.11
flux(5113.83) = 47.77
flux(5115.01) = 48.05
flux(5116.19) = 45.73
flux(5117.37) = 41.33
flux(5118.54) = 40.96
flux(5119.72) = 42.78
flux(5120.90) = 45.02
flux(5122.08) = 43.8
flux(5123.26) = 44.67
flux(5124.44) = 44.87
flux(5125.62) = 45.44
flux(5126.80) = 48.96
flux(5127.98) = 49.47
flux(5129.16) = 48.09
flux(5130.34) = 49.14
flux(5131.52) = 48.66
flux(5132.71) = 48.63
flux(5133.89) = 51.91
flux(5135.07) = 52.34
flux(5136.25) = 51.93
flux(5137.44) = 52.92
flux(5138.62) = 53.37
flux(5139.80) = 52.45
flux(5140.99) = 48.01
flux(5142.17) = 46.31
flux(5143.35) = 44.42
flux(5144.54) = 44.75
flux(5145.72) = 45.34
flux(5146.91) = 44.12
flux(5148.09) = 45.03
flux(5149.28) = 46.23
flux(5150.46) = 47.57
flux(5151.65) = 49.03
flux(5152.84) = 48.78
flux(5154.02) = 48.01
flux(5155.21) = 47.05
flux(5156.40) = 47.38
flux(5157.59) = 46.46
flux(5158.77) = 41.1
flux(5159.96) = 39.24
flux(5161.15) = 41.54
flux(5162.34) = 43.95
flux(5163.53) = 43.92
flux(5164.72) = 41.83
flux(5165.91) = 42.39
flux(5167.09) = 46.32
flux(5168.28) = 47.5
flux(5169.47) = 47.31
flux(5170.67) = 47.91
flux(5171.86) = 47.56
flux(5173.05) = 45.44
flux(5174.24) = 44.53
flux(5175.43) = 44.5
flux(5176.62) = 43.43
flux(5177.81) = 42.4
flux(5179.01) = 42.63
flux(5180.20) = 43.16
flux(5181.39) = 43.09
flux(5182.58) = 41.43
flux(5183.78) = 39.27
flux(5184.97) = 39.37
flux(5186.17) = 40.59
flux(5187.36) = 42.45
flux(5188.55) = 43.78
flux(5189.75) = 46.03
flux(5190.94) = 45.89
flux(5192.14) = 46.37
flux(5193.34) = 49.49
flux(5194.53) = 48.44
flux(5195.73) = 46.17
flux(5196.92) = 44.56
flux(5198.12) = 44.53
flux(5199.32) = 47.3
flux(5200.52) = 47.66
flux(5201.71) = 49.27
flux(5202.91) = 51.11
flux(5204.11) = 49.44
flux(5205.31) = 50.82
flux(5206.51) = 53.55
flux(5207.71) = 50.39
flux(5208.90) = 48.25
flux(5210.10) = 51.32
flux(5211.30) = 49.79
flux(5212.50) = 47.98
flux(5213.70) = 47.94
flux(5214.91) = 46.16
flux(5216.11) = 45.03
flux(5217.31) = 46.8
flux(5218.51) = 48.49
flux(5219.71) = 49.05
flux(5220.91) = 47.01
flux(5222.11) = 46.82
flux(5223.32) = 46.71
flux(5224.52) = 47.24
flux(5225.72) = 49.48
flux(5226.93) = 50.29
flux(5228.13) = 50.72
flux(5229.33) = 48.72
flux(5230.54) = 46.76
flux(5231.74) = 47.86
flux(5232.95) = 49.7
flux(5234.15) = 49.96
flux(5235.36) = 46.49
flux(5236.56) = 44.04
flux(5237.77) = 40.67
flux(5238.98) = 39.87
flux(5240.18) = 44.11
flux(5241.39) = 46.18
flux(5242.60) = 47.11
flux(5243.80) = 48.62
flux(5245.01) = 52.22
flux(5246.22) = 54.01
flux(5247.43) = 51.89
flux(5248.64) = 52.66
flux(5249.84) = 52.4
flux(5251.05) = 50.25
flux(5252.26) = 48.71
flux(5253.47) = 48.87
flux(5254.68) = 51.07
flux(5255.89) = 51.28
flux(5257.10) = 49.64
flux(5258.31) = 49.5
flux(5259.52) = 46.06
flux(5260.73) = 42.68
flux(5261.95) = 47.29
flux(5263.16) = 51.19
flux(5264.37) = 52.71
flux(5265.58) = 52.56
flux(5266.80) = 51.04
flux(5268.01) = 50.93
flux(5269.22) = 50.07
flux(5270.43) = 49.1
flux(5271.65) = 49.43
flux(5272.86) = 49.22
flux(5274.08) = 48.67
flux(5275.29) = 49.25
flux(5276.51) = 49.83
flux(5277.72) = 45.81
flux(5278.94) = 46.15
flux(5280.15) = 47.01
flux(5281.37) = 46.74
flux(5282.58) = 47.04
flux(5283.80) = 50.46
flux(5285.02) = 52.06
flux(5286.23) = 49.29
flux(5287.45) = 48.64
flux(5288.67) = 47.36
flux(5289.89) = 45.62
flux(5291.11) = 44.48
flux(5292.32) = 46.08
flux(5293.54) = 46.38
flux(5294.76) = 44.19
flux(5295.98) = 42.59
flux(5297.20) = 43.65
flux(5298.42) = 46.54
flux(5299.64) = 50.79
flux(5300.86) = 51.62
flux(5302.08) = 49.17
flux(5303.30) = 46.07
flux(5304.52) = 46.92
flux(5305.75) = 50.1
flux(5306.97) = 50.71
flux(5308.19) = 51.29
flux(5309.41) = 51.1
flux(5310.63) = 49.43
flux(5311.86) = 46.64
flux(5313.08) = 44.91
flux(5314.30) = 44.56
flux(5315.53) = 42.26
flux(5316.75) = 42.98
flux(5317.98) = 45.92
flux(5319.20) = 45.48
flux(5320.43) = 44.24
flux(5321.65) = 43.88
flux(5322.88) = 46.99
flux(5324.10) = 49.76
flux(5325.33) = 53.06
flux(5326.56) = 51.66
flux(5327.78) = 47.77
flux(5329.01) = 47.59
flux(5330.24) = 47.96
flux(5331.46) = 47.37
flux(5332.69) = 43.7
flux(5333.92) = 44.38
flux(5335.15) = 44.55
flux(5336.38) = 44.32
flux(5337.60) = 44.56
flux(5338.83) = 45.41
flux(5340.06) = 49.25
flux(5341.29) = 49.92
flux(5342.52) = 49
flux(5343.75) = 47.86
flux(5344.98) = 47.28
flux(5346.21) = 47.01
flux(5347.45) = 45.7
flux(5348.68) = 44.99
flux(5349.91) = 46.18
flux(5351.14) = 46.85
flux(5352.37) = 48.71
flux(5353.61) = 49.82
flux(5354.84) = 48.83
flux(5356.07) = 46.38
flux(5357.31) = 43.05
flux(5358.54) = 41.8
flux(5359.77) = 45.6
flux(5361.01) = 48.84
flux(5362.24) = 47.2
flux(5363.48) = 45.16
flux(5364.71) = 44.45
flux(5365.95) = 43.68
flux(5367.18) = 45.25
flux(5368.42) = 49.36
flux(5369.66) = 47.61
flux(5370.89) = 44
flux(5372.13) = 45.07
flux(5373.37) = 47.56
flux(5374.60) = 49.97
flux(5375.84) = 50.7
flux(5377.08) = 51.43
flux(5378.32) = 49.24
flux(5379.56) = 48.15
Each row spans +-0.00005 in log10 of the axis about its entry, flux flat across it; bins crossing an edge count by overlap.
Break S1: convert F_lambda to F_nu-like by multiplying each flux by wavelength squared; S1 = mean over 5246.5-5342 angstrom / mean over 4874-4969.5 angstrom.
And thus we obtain 1.52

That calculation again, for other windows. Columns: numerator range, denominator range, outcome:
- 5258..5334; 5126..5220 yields 1.07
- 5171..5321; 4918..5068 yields 1.30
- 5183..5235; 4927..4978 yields 1.30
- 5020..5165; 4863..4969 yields 1.31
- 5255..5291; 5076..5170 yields 1.14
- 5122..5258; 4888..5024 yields 1.37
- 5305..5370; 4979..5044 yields 1.33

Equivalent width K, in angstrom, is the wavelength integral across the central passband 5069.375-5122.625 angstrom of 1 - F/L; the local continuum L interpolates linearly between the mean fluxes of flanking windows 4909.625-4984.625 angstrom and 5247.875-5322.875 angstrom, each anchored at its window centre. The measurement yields -0.77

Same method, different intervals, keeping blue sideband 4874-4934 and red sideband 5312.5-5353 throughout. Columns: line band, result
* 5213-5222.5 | -0.8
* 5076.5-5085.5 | 0.0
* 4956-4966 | -0.9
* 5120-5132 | -1.7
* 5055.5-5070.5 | -2.0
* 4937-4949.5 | -0.5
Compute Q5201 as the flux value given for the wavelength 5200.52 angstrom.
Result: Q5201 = 47.66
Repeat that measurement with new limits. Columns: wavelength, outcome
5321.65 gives 43.88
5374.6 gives 49.97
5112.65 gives 50.11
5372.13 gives 45.07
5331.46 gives 47.37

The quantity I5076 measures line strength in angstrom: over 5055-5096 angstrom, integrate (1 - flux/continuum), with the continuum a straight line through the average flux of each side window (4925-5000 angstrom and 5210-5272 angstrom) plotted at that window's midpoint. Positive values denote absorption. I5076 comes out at 0.83 angstrom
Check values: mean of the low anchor 39.5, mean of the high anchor 48.6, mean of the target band 42.3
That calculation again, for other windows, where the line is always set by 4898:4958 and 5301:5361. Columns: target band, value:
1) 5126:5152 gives -4.2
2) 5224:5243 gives -1.1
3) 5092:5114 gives -3.3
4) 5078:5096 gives -0.2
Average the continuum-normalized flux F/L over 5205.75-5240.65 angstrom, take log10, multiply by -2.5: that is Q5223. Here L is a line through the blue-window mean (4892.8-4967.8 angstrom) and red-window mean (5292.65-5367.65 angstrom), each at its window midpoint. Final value -0.09 mag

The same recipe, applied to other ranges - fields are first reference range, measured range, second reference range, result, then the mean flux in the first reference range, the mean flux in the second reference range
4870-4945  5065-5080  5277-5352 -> -0.068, 35.3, 47.1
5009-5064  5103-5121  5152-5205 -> -0.059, 41.3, 45.1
